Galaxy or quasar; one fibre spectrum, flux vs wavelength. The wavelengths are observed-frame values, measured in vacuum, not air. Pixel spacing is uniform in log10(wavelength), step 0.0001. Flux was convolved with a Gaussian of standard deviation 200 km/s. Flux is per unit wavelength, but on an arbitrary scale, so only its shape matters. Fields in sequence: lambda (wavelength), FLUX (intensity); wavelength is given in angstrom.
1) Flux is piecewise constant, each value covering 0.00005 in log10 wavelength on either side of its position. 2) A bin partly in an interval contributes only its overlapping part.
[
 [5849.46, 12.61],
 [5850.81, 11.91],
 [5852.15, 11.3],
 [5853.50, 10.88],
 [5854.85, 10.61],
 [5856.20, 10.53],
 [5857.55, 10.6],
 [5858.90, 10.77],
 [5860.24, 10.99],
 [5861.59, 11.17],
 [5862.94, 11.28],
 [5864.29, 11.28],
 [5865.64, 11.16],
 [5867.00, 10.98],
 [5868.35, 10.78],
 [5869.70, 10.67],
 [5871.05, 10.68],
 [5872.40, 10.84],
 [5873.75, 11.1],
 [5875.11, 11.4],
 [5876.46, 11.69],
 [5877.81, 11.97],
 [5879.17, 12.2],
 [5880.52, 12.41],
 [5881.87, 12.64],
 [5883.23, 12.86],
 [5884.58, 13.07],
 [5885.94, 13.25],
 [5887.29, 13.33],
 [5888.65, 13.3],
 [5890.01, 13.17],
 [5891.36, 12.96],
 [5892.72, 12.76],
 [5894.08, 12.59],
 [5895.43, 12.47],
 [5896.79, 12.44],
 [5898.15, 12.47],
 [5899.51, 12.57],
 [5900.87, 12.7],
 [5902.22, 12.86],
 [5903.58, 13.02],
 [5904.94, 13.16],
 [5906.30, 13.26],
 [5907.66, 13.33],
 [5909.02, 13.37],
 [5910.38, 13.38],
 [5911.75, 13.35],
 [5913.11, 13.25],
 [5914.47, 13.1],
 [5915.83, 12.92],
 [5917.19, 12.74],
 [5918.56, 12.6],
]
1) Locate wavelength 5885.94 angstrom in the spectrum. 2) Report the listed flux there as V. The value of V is 13.25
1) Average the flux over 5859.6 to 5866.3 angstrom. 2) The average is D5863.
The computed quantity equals 11.2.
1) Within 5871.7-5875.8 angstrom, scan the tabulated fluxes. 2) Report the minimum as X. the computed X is 10.84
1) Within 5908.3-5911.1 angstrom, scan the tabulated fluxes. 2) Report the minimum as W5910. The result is 13.37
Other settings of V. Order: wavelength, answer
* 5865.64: 11.16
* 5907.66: 13.33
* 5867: 10.98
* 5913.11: 13.25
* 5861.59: 11.17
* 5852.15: 11.3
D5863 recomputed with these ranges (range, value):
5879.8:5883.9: 12.6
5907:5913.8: 13.3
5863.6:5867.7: 11.1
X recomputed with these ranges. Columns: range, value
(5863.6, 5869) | 10.78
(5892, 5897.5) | 12.44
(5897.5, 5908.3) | 12.47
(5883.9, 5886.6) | 13.07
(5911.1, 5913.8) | 13.25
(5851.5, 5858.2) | 10.53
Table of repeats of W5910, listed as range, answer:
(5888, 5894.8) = 12.59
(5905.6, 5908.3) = 13.26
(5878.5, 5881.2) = 12.2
